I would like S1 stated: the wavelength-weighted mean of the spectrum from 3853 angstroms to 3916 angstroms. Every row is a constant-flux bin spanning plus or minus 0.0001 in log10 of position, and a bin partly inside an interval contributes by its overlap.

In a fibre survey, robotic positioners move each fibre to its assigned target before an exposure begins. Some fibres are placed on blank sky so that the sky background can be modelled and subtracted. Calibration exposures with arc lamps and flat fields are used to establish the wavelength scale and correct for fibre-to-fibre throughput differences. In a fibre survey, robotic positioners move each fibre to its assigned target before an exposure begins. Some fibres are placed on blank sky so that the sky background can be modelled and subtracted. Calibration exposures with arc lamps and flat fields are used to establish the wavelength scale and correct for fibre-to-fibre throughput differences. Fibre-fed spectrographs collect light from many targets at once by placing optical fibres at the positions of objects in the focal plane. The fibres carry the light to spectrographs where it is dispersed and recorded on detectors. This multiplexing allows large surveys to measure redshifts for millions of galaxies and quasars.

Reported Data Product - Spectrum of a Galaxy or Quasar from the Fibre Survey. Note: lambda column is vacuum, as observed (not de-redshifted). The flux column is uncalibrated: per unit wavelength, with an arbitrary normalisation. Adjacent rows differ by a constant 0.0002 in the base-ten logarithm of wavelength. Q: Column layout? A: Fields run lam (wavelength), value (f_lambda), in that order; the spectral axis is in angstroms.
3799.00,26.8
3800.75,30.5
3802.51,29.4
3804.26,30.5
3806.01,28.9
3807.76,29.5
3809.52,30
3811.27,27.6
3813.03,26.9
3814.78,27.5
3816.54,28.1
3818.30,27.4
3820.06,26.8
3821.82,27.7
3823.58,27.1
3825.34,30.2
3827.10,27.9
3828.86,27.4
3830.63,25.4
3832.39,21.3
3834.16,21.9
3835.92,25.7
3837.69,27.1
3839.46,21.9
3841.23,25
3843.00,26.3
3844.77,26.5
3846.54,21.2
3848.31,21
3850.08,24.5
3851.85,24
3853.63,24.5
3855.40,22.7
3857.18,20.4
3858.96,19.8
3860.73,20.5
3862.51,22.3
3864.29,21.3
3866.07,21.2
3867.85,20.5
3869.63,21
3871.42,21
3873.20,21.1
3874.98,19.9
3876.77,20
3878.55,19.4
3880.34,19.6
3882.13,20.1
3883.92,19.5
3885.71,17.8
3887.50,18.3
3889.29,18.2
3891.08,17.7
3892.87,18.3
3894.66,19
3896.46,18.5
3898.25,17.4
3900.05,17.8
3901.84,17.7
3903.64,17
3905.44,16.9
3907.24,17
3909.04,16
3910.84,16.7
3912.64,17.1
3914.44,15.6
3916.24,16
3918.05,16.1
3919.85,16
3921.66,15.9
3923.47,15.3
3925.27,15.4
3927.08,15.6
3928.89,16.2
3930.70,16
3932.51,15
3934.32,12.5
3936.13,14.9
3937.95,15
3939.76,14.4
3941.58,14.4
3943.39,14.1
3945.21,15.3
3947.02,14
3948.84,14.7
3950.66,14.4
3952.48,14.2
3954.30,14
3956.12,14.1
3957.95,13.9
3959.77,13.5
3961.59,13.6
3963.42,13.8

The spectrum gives 19.1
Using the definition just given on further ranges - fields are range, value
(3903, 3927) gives 16.2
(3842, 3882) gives 21.7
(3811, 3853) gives 25.6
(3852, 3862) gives 21.8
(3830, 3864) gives 23.2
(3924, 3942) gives 15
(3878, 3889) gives 19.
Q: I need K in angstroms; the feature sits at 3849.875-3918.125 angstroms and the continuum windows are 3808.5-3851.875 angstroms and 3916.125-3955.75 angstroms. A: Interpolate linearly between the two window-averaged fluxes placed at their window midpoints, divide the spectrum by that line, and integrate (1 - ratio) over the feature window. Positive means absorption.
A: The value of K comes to 3.6 angstroms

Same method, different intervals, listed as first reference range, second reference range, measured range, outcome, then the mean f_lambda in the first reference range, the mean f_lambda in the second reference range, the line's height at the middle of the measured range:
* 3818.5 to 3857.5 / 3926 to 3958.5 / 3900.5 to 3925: 1.57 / 24.9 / 14.6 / 17.5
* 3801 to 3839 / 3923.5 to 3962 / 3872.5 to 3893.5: 1.65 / 27.3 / 14.6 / 20.8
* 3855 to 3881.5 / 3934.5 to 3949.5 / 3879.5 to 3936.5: 1.41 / 20.7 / 14.5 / 17.3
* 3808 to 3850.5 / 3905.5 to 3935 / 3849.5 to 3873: 0.70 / 26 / 15.8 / 22.4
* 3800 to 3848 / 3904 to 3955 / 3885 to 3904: 1.11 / 26.8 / 15.3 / 19.1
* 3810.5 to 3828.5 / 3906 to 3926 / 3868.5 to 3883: 0.48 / 27.7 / 16.1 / 21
